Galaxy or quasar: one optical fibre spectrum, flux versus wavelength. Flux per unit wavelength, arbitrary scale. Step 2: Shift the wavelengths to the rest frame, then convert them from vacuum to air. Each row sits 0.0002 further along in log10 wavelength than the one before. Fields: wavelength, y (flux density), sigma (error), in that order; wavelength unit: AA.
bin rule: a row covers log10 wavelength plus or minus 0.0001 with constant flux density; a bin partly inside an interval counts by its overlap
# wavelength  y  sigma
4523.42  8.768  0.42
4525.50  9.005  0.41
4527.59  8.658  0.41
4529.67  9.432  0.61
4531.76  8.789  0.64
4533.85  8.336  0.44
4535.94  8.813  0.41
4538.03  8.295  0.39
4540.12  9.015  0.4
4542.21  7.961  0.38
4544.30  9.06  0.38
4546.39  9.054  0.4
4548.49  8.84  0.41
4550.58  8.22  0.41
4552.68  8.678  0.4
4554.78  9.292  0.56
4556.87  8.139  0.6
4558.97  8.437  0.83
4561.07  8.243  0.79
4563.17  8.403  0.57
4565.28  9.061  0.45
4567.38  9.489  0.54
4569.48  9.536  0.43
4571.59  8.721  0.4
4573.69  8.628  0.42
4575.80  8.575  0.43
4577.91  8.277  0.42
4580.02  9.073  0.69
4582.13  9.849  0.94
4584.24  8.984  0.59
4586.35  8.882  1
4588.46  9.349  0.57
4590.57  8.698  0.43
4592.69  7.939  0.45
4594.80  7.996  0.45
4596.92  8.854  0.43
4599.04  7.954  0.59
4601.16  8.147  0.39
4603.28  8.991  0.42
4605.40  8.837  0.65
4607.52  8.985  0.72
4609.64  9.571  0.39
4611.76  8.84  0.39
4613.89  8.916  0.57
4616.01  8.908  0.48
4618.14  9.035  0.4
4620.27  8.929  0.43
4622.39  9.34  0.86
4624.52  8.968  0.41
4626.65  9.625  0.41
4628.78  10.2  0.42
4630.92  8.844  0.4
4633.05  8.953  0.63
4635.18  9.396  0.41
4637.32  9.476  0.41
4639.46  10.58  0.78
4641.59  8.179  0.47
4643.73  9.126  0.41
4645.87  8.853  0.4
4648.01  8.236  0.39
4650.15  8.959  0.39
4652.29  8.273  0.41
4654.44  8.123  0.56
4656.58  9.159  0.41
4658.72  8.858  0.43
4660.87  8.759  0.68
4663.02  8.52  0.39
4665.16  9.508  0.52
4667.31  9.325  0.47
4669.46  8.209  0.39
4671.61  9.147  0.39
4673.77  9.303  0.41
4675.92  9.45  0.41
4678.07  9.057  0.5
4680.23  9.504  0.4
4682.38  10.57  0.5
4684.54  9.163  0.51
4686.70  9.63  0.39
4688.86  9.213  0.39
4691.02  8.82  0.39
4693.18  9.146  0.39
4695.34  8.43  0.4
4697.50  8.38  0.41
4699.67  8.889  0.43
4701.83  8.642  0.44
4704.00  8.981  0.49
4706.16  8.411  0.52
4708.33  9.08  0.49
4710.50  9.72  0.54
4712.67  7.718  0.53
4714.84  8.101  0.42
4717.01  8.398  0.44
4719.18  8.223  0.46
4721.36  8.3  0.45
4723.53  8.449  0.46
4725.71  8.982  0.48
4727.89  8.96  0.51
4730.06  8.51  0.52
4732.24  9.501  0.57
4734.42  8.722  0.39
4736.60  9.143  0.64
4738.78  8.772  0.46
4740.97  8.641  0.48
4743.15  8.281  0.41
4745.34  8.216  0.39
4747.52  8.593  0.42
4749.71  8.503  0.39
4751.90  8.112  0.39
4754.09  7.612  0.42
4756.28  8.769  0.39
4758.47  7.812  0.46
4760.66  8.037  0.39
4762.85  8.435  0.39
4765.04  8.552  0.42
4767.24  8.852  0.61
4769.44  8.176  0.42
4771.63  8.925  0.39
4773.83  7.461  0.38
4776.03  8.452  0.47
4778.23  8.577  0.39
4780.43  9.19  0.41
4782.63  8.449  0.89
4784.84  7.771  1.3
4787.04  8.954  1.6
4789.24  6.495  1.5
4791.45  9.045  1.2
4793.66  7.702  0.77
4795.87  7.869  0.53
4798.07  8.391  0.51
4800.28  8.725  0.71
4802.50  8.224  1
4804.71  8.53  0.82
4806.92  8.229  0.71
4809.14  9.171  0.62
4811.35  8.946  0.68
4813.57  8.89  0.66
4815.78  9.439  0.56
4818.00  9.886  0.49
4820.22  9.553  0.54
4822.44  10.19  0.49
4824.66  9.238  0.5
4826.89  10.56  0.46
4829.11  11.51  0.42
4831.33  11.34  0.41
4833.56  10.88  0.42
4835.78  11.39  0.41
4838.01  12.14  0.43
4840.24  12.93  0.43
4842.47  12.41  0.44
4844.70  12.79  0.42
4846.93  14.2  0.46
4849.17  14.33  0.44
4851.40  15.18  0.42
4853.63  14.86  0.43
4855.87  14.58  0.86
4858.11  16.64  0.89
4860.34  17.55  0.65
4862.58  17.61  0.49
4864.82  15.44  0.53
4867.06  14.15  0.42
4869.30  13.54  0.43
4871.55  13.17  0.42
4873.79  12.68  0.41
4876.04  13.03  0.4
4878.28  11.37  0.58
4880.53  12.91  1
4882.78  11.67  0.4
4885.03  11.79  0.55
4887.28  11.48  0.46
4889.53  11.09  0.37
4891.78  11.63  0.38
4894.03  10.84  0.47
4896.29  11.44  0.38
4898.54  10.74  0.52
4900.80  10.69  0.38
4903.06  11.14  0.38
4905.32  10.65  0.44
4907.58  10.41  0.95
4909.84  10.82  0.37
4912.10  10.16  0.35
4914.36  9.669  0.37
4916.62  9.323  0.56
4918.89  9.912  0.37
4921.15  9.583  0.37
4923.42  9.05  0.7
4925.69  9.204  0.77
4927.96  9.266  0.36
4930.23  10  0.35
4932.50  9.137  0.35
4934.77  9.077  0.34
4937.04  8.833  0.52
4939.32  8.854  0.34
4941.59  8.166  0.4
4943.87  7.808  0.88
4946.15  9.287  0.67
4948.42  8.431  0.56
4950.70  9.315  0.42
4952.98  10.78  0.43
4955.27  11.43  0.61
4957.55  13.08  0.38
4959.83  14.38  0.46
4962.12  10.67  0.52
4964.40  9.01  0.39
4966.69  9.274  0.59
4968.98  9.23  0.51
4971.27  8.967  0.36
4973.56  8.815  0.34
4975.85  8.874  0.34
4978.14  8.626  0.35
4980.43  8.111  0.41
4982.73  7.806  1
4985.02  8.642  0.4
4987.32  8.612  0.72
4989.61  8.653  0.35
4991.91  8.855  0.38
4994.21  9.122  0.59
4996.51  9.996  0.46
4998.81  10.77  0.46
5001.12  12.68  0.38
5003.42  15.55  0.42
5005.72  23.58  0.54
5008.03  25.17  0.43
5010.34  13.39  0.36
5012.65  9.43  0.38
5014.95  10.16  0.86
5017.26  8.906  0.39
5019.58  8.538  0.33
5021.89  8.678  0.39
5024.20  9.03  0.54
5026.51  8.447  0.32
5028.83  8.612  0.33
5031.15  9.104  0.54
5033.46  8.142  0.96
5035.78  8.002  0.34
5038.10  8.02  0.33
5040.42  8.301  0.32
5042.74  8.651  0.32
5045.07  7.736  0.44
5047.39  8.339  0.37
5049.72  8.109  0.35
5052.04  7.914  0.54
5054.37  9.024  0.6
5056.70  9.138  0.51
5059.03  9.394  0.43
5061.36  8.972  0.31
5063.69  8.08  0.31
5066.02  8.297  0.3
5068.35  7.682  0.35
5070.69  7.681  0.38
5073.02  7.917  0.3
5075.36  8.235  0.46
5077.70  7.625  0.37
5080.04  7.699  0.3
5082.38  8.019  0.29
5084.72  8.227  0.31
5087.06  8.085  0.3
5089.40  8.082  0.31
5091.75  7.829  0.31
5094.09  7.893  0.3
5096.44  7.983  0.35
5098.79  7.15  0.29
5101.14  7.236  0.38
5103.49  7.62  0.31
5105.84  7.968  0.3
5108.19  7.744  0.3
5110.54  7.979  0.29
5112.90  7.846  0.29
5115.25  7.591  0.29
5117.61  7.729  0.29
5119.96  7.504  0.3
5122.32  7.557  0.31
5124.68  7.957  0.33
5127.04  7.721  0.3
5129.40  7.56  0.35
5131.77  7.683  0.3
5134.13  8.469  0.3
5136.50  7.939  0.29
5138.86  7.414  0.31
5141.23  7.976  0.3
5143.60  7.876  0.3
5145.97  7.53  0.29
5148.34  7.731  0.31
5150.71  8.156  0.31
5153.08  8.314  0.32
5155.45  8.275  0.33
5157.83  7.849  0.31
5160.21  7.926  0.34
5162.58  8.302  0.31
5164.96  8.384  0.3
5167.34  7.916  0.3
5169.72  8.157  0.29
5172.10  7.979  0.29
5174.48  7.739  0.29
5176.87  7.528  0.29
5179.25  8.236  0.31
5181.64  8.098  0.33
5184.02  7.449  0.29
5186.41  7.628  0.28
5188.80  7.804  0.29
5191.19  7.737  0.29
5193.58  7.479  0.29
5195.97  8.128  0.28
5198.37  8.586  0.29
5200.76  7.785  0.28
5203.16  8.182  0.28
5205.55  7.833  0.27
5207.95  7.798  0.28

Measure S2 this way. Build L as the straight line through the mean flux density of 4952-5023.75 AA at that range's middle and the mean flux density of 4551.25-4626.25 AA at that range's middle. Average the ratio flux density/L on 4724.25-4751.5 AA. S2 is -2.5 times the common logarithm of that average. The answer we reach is 0.11 mag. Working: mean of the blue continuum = 8.82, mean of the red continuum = 10.9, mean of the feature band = 8.71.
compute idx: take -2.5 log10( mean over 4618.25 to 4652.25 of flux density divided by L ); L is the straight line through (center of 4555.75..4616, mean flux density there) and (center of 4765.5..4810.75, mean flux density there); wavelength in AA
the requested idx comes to -0.06 mag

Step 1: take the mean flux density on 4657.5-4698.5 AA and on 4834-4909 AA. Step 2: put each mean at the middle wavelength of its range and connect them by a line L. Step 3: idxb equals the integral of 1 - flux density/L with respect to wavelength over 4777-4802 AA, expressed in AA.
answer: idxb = 6.6 AA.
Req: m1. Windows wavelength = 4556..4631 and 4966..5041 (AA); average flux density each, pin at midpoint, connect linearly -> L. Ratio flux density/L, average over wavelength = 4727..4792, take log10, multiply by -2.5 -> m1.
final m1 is 0.12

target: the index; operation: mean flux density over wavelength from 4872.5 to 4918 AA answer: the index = 11.2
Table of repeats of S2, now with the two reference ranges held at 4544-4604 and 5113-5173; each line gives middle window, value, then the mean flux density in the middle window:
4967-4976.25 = -0.108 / 9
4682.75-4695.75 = -0.075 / 9.18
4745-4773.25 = 0.015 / 8.34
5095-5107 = 0.051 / 7.59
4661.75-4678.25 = -0.058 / 9.06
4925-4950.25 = -0.092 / 8.92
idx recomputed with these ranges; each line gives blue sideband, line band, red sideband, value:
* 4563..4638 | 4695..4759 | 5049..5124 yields 0.02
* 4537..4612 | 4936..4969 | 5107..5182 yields -0.21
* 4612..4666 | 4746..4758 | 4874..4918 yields 0.20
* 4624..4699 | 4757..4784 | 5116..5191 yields 0.05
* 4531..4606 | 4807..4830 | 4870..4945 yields 0.04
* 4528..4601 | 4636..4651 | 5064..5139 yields -0.06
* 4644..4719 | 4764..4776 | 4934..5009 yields 0.12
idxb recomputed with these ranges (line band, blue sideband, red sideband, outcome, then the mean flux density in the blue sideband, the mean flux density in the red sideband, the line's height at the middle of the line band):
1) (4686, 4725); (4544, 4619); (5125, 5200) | -0.39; 8.79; 7.92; 8.6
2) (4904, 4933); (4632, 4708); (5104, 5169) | -4.81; 9.01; 7.89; 8.41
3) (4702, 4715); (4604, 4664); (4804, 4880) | 1.88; 9.02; 12.3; 10.2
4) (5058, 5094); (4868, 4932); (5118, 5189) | 2.93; 11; 7.89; 8.83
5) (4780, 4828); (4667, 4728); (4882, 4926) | 4.82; 8.9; 10.6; 9.76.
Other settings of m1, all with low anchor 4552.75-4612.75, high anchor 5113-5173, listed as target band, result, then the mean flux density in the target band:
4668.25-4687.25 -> -0.08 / 9.33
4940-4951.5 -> -0.05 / 8.6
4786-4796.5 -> 0.06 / 8.01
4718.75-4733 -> -0.02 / 8.71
